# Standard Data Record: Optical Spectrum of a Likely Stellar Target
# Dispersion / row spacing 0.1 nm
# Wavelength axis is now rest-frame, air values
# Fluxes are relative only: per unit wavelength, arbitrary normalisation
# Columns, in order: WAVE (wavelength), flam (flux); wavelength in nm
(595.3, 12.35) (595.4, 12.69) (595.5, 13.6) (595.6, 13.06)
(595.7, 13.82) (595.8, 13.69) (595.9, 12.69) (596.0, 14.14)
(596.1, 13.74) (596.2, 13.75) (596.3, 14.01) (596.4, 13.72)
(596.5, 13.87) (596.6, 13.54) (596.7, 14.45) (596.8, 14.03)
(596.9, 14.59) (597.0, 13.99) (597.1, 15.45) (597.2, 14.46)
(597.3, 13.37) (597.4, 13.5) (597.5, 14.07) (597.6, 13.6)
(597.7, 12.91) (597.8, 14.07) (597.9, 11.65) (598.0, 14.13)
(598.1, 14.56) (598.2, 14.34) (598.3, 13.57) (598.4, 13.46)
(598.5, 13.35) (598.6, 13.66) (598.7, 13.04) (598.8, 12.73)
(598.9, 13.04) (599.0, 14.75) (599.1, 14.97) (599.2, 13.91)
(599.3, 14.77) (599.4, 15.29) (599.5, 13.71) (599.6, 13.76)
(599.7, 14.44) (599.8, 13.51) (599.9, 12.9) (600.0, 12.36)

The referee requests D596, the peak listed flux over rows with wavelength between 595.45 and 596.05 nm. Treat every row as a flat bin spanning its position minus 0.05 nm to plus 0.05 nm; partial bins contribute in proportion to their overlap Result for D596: 14.14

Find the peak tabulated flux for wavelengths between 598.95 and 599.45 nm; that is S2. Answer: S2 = 15.29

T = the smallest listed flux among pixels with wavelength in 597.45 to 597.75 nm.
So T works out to 12.91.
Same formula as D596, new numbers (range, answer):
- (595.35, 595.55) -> 13.6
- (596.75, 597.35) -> 15.45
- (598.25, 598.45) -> 13.57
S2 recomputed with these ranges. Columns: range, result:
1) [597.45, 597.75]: 14.07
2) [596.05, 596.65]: 14.01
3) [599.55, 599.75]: 14.44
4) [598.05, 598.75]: 14.56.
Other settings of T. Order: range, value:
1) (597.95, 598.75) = 13.04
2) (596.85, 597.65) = 13.37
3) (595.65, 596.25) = 12.69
